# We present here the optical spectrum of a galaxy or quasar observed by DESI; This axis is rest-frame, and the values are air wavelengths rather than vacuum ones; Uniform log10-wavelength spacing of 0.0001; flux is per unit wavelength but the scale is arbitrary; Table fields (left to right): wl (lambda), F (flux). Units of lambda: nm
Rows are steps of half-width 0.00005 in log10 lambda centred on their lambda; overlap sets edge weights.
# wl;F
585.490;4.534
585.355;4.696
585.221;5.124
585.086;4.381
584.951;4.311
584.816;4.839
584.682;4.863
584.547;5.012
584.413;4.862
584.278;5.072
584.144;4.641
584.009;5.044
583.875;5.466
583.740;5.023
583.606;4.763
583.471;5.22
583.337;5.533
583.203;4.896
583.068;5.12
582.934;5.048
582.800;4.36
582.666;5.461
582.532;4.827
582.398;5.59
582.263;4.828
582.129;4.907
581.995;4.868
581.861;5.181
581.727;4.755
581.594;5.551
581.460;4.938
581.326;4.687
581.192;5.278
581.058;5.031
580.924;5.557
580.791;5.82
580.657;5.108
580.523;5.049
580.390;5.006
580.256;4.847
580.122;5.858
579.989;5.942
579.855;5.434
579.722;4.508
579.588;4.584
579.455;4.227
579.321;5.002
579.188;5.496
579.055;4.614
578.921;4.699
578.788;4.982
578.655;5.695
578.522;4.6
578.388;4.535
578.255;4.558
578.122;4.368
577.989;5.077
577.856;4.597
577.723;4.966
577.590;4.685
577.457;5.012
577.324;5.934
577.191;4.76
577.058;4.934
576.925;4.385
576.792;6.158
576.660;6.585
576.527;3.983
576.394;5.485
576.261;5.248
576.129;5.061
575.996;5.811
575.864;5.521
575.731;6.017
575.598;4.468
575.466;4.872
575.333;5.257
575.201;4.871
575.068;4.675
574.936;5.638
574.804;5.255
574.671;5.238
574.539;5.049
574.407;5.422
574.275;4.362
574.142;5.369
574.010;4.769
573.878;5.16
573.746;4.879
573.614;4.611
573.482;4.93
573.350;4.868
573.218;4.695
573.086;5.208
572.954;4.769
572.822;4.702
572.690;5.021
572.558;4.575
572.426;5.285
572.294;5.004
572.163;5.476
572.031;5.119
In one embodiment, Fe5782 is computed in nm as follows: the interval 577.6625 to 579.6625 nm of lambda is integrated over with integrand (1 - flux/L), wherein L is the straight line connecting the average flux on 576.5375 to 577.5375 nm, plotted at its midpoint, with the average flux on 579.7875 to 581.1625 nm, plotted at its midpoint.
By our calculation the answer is 0.20 nm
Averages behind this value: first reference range 5.31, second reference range 5.36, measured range 4.8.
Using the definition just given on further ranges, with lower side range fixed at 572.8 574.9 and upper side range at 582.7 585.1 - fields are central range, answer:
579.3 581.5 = -0.07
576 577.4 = -0.09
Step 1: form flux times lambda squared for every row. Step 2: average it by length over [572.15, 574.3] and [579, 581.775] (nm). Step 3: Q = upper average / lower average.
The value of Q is 1.07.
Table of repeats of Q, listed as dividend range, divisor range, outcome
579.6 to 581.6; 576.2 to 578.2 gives 1.04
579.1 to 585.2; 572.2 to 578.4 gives 1.02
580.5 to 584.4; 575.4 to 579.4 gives 1.02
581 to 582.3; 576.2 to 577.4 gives 0.97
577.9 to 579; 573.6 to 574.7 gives 0.98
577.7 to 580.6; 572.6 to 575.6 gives 1.01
